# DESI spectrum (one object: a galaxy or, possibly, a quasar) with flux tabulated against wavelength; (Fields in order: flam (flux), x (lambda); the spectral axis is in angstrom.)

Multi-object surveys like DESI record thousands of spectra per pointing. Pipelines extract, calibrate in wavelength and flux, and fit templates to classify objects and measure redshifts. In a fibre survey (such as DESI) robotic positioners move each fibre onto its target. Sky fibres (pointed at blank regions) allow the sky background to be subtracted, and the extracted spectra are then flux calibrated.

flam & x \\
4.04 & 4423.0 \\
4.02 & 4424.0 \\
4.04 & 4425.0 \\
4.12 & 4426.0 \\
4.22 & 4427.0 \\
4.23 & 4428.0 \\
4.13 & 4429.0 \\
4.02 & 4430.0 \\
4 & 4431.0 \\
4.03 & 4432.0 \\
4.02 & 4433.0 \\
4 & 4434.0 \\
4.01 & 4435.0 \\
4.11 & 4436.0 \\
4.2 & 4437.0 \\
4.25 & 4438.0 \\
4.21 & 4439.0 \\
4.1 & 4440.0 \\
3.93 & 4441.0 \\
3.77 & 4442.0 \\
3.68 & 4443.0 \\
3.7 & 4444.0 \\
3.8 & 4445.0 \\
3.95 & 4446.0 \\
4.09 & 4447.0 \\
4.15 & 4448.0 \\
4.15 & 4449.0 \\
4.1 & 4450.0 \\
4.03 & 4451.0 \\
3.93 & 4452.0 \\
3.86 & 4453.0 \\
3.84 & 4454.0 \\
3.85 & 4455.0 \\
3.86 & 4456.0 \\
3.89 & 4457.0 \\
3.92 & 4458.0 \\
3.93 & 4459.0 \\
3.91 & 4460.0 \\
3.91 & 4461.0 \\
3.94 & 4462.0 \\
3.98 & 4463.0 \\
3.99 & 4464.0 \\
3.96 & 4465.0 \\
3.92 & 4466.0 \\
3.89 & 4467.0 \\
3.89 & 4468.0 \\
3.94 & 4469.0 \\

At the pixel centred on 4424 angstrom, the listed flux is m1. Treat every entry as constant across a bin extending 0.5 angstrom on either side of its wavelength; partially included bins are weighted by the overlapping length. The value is 4.02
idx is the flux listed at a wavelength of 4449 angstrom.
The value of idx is 4.15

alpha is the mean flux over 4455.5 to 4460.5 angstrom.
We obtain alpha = 3.9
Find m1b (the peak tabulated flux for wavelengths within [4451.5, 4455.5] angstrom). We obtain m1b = 3.93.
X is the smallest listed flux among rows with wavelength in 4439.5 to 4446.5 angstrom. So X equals 3.68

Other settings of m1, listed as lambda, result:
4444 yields 3.7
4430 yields 4.02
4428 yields 4.23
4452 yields 3.93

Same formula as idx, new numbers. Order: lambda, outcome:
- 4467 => 3.89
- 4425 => 4.04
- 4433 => 4.02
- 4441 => 3.93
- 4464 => 3.99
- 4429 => 4.13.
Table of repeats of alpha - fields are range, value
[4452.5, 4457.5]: 3.86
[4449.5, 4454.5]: 3.95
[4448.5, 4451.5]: 4.09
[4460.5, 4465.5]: 3.96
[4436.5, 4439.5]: 4.22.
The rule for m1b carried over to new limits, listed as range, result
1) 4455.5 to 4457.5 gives 3.89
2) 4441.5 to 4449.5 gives 4.15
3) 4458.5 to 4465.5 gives 3.99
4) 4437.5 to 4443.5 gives 4.25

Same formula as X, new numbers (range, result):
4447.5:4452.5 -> 3.93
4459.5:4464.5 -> 3.91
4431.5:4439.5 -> 4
